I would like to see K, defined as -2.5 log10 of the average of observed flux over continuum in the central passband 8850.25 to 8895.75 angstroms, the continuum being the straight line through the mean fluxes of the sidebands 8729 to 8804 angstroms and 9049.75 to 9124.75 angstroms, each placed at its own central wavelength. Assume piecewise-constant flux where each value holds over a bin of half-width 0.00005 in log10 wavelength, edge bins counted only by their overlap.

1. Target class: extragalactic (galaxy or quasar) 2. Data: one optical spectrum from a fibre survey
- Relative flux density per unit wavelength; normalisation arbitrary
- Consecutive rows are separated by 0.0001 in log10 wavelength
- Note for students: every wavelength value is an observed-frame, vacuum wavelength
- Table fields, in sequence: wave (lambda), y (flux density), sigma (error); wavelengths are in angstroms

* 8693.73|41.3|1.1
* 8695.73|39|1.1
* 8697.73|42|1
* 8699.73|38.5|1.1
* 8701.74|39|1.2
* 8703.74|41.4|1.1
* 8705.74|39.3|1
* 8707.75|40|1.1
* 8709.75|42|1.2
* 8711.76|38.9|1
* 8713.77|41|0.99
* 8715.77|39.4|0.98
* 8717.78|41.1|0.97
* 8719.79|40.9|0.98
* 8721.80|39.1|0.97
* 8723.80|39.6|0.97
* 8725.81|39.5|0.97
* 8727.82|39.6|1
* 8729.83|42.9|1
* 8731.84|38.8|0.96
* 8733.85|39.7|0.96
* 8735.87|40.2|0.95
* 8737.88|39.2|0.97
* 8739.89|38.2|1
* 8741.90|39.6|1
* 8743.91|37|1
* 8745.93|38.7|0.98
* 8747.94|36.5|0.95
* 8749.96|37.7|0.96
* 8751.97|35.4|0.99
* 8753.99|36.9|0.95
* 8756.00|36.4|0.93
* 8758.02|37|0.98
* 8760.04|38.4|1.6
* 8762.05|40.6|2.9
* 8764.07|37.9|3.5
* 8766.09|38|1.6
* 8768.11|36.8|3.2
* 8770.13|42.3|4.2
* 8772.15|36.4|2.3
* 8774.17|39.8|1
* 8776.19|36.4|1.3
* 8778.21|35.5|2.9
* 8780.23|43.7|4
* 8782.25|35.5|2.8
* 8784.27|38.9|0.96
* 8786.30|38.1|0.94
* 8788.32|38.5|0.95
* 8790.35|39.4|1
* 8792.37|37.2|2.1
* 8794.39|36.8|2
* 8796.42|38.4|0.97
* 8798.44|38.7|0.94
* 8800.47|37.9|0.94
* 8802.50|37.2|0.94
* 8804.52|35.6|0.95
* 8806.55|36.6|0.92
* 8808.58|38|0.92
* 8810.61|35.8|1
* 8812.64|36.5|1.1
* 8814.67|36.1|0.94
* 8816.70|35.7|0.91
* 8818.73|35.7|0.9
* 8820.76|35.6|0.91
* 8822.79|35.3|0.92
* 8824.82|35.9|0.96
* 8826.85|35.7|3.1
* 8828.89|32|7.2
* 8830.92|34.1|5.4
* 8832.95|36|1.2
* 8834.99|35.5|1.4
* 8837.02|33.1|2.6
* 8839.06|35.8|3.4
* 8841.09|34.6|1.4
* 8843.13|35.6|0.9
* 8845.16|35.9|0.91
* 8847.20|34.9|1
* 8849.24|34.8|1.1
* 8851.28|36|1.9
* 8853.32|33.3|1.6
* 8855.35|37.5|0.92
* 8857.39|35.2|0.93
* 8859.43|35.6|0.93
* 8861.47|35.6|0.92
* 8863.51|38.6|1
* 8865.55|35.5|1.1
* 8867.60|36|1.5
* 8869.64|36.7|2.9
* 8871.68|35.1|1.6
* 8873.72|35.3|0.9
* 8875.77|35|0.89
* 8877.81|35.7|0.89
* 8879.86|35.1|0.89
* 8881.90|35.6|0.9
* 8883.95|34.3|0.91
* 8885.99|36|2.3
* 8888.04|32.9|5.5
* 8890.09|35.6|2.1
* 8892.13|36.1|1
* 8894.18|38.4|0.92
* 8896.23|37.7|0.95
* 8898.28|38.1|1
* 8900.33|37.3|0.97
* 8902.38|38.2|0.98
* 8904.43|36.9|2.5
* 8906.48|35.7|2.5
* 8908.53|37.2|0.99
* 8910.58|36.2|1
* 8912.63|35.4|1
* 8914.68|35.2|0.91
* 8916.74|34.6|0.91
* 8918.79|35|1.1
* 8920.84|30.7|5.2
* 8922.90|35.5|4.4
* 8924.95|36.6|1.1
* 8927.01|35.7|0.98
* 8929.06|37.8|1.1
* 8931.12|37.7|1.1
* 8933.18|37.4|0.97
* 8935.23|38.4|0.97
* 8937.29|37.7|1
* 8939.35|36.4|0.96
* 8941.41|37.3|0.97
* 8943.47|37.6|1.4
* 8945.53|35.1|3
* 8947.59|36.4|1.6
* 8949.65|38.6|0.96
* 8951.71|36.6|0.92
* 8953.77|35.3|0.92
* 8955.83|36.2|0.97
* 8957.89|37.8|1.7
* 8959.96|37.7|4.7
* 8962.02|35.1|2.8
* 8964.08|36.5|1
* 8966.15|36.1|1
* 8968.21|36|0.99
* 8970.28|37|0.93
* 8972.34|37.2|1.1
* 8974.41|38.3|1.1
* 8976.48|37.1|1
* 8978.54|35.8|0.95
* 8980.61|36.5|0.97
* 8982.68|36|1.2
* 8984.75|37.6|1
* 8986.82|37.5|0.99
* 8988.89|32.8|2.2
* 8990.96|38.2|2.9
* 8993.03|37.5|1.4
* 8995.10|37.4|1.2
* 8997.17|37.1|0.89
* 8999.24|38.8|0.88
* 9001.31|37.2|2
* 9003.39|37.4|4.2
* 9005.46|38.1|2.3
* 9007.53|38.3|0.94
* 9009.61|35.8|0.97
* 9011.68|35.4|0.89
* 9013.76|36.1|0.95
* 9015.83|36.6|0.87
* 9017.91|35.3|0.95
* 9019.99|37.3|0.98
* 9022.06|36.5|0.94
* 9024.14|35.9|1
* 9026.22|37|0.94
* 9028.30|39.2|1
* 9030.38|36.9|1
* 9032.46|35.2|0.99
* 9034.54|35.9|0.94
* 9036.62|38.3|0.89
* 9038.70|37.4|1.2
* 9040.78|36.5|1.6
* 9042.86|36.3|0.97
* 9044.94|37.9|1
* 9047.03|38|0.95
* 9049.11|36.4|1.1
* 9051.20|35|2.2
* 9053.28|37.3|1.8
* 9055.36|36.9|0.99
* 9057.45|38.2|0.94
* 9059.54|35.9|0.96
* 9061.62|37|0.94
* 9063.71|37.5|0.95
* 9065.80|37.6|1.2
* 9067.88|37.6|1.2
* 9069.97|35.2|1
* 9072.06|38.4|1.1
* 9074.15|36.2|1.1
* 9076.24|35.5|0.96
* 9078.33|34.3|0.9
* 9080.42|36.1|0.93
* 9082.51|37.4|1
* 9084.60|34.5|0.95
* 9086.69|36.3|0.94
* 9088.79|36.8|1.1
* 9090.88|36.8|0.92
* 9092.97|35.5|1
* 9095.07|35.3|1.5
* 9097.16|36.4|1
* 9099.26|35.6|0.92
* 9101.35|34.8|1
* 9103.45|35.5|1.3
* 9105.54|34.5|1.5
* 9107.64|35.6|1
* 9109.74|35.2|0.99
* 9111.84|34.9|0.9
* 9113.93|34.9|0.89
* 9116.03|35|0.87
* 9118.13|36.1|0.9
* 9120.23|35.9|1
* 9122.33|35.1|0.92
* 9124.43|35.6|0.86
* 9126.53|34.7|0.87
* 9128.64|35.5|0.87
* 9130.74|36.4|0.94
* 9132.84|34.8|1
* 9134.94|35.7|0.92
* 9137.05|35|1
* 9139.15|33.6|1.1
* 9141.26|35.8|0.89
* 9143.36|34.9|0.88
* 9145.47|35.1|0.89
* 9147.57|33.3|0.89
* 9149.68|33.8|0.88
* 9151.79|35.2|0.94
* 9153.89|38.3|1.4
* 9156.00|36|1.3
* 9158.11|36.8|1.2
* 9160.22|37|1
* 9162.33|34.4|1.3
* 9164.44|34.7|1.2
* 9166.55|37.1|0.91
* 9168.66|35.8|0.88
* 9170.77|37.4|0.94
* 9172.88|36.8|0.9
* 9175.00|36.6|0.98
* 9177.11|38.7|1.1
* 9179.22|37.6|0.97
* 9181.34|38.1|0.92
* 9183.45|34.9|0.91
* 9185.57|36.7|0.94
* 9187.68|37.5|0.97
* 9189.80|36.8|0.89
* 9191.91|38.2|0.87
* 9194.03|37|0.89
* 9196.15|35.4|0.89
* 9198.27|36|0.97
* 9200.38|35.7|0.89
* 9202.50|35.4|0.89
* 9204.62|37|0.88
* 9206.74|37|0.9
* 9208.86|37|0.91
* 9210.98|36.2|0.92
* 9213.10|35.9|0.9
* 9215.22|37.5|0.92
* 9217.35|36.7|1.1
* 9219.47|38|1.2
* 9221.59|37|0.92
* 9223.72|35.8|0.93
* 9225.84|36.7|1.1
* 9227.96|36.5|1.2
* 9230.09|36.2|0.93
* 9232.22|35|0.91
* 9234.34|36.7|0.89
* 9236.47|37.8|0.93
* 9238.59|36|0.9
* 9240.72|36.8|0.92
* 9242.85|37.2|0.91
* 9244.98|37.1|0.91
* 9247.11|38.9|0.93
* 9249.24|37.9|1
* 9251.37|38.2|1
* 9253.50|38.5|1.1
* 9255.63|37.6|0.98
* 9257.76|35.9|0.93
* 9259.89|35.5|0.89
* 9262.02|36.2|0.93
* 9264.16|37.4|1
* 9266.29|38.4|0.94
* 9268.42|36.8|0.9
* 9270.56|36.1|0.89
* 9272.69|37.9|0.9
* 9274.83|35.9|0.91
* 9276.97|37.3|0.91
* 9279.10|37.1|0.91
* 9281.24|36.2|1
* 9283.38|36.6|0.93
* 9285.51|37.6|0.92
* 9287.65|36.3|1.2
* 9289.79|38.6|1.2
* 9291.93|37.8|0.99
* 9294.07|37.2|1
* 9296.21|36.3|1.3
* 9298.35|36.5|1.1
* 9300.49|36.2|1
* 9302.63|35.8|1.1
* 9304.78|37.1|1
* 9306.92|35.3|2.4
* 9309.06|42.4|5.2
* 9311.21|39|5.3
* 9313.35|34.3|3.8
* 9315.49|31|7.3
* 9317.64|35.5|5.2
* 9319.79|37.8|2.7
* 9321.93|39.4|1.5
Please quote 0.05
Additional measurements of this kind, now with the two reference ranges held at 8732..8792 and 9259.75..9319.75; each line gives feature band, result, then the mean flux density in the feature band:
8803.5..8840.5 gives 0.076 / 35.5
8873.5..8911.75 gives 0.049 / 36.2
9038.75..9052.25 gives 0.020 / 36.7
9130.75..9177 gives 0.043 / 35.7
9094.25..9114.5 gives 0.059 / 35.3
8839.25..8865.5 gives 0.069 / 35.6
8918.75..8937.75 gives 0.044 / 36.3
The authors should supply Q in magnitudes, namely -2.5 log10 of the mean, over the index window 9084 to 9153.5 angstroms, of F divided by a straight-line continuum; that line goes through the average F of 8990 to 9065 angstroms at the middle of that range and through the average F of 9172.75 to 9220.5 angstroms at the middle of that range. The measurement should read 0.05 mag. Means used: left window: 37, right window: 36.8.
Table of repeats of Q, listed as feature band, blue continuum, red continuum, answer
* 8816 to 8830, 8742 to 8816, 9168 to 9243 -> 0.07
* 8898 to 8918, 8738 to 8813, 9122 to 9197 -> 0.02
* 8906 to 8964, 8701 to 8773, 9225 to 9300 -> 0.06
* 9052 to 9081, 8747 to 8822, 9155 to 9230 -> 0.01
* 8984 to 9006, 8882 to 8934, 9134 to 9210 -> -0.03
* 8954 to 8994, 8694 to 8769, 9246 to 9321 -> 0.04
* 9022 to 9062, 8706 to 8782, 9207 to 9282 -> 0.02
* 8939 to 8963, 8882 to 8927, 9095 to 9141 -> -0.03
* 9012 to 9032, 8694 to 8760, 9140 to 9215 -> 0.02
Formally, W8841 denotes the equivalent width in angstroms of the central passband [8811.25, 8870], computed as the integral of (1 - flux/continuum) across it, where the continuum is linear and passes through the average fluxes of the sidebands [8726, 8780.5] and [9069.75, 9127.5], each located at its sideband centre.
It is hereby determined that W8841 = 3.5 angstroms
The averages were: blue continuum 38.4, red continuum 35.7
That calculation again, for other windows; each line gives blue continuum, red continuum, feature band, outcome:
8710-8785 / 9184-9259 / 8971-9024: 1.3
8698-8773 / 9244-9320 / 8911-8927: 1.5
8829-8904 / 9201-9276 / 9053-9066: -0.3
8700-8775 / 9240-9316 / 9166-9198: 0.4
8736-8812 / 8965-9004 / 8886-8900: 0.3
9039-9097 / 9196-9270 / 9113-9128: 0.5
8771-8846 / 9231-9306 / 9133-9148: 0.8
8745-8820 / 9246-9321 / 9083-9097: 0.5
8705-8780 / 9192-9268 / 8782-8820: 1.4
